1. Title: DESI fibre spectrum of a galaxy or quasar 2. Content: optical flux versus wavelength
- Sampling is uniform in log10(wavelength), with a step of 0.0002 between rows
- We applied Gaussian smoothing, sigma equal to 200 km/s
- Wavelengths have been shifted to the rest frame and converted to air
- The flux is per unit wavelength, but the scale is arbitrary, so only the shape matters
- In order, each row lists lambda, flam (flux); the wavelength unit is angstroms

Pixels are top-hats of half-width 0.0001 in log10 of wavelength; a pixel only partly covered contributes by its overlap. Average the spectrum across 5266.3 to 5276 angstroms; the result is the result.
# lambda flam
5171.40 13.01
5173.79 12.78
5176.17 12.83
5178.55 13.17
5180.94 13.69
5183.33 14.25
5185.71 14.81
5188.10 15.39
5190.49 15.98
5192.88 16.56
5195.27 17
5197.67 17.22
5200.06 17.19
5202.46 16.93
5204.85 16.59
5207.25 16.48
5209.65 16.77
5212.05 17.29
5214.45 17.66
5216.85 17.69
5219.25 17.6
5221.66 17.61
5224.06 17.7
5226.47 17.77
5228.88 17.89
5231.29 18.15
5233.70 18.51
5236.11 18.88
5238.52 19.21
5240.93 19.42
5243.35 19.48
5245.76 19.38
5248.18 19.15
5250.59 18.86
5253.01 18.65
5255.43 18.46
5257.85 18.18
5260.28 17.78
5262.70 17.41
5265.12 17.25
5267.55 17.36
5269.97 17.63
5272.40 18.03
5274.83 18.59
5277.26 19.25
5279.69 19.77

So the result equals 17.9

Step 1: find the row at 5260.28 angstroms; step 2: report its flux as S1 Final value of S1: 17.78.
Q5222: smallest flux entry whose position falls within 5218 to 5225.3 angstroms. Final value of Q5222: 17.6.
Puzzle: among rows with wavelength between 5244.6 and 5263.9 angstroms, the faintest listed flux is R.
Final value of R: 17.41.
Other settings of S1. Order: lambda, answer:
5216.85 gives 17.69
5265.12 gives 17.25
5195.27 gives 17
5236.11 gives 18.88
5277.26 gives 19.25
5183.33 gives 14.25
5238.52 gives 19.21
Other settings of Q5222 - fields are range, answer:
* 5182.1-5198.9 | 14.25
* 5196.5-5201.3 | 17.19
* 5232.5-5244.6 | 18.51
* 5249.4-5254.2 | 18.65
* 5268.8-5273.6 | 17.63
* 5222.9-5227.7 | 17.7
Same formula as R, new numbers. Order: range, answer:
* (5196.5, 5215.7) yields 16.48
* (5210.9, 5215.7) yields 17.29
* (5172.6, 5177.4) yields 12.78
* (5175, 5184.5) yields 12.83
